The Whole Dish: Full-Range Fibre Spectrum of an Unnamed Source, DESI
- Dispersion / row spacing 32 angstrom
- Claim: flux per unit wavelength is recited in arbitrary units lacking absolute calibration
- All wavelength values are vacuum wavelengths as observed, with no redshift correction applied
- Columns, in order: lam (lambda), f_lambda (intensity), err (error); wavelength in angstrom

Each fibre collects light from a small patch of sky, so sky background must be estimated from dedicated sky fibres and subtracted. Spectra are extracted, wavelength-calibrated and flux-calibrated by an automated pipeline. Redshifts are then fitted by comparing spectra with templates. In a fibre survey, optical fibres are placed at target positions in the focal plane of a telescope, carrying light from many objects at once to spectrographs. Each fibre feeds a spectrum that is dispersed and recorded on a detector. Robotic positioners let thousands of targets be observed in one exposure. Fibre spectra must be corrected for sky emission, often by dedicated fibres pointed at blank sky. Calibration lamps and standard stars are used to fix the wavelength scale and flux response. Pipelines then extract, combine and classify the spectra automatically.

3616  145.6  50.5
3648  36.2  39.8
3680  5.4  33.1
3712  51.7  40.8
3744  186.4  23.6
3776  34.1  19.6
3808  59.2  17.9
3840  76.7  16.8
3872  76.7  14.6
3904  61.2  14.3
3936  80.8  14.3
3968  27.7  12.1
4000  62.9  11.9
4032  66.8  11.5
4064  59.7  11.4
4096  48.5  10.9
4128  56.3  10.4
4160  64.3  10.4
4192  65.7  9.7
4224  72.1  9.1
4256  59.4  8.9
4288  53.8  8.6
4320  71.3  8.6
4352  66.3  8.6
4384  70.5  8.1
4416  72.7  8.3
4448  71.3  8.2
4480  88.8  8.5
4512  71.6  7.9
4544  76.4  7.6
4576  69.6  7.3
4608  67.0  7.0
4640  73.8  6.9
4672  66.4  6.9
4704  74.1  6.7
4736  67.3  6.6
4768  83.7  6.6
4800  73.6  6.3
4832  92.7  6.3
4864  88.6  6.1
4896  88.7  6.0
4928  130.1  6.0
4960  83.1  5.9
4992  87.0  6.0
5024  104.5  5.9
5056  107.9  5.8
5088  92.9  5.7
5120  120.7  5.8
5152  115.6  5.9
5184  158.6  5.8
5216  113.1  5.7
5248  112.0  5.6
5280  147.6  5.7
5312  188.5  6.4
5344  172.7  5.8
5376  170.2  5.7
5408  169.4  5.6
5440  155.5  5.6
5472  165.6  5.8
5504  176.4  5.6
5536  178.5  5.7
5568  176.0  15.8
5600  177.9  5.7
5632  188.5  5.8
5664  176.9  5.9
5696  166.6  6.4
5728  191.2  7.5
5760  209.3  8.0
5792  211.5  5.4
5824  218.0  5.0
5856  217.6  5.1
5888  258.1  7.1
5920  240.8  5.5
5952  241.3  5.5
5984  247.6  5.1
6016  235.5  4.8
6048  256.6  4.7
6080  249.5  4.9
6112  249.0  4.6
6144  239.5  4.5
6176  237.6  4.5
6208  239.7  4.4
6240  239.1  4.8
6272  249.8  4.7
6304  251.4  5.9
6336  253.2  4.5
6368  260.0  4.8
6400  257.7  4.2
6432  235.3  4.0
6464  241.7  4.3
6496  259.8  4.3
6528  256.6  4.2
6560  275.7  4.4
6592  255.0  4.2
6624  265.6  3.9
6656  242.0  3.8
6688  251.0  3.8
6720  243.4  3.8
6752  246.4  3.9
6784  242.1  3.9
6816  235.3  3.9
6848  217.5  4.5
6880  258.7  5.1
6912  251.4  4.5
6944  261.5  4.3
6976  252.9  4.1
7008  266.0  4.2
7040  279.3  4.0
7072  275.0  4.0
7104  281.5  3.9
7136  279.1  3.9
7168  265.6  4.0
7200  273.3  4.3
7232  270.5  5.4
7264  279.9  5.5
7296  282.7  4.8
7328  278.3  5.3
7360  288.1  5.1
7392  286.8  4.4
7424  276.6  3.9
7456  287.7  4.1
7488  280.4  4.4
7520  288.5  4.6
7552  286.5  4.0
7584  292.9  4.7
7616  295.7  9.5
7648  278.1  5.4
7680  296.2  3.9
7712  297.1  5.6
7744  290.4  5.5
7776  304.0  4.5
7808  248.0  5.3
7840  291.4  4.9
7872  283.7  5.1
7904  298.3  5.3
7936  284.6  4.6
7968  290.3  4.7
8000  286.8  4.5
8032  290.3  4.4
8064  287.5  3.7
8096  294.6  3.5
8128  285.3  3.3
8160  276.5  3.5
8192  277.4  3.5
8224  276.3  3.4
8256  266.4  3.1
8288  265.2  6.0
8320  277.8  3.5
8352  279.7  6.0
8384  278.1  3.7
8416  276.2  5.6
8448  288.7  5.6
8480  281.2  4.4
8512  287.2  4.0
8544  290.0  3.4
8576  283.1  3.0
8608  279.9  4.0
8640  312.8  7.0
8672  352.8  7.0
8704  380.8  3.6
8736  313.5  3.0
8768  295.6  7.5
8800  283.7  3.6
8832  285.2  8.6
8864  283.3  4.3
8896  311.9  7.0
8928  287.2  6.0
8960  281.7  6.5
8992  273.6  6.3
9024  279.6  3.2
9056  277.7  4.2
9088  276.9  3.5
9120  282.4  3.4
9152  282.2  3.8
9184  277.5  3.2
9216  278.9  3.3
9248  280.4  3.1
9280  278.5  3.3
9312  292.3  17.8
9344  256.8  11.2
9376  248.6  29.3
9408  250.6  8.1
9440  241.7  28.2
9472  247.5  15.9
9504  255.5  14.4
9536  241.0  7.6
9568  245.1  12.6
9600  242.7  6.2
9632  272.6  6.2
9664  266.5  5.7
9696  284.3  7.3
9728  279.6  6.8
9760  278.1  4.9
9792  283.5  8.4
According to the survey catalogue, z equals 0.32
